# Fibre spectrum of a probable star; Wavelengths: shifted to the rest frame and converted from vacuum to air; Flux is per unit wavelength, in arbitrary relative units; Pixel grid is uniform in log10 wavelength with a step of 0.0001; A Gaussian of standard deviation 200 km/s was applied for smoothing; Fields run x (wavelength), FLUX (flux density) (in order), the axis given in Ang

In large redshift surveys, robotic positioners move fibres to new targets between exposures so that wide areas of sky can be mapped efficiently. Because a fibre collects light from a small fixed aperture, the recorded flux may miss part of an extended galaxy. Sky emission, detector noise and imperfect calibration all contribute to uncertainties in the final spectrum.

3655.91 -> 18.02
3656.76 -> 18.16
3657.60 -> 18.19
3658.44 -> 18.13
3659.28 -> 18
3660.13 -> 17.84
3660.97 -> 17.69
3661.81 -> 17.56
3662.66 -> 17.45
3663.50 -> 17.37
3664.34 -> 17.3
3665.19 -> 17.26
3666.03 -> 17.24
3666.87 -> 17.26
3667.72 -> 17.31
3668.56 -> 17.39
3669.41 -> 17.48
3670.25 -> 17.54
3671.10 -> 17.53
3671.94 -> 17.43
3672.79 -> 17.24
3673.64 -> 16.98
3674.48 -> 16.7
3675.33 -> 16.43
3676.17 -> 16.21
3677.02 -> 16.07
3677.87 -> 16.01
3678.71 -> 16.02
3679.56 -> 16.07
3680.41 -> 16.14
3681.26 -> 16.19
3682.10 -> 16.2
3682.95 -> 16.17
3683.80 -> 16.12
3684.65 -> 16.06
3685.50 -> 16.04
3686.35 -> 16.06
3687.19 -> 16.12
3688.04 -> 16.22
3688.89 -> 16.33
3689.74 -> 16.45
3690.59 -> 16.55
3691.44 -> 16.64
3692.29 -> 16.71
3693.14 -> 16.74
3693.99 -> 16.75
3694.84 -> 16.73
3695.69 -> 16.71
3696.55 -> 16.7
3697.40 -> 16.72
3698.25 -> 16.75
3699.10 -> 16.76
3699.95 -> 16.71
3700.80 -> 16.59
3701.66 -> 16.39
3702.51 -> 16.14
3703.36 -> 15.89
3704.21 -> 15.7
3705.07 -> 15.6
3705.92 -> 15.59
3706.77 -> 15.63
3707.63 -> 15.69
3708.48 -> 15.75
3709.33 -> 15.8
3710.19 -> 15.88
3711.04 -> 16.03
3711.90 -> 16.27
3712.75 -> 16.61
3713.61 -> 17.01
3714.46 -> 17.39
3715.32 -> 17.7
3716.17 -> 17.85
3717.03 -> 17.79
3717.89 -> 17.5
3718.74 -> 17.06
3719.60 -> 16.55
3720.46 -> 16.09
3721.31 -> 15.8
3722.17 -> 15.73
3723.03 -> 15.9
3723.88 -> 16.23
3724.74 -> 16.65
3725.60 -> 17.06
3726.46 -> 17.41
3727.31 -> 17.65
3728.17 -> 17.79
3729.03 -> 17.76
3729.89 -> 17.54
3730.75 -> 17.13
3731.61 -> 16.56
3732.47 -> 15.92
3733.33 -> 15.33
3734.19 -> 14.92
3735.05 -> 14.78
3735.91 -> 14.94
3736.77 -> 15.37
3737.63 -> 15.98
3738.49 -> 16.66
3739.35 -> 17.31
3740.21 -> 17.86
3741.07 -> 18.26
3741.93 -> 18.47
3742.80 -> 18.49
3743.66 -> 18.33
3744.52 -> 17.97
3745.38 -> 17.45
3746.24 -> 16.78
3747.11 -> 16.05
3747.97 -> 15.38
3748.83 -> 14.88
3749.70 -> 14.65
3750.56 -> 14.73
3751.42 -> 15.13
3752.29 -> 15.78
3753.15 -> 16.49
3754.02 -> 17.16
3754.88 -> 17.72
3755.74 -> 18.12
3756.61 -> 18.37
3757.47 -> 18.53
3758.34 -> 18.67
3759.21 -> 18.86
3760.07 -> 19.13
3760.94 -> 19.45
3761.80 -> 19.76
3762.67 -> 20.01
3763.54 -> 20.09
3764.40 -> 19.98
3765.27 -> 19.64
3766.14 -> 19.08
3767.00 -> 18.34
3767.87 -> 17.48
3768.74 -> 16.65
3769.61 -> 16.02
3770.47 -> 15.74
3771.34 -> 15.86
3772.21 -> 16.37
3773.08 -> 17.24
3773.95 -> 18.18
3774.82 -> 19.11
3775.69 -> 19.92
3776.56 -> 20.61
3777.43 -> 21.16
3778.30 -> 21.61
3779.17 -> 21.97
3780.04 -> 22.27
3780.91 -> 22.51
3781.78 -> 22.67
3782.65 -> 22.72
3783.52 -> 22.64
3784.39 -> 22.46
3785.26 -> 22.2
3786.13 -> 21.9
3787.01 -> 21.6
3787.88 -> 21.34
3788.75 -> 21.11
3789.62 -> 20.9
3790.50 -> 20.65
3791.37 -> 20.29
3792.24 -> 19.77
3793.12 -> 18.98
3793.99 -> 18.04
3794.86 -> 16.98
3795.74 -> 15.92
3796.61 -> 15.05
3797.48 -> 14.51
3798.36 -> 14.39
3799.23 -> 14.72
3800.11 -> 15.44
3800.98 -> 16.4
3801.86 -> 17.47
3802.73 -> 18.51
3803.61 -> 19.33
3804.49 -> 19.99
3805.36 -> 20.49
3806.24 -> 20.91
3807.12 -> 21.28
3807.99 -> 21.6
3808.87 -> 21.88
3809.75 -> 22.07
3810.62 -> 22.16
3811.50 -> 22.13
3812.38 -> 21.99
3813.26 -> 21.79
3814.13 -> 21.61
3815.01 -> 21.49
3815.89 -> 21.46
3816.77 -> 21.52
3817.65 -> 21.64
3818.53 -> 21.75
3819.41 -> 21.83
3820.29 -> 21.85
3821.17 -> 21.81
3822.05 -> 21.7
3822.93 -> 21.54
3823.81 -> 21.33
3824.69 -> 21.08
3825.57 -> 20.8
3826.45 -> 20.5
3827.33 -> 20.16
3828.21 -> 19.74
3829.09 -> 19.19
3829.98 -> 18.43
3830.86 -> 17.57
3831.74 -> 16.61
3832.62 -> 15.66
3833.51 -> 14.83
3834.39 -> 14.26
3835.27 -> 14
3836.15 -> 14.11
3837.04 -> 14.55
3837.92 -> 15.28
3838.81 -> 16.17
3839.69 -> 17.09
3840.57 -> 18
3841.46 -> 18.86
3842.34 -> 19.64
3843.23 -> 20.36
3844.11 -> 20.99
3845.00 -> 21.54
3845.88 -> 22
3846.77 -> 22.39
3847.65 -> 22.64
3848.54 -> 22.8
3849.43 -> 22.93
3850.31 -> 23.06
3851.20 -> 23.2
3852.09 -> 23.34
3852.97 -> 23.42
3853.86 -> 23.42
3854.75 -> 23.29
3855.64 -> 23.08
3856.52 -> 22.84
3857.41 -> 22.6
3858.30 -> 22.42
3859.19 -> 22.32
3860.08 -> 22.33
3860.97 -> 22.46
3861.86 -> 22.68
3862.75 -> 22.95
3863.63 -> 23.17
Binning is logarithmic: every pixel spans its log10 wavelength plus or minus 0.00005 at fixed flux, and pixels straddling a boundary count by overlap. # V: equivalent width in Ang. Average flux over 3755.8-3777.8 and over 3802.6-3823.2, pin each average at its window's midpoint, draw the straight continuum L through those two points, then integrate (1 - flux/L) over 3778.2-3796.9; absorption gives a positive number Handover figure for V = -0.8 Ang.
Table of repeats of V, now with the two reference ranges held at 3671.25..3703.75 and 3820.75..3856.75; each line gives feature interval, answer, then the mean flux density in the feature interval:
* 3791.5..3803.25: 1.3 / 16.7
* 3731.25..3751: 1.4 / 16.4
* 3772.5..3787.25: -2.1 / 21.2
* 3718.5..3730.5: 0.3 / 16.8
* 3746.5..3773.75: 0.9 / 17.5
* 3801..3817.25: -1.4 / 20.9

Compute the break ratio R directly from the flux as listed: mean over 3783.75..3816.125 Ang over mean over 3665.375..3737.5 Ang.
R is 1.19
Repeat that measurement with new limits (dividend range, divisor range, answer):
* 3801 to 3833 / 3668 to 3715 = 1.25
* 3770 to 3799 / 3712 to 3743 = 1.17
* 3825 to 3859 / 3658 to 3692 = 1.18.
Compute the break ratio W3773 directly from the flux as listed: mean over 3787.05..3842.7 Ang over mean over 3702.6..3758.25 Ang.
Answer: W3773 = 1.1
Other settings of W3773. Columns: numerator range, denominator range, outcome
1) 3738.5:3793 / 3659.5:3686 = 1.12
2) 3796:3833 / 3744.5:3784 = 1.07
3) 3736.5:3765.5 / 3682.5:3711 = 1.08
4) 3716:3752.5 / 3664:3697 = 1.00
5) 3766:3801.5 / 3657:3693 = 1.13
